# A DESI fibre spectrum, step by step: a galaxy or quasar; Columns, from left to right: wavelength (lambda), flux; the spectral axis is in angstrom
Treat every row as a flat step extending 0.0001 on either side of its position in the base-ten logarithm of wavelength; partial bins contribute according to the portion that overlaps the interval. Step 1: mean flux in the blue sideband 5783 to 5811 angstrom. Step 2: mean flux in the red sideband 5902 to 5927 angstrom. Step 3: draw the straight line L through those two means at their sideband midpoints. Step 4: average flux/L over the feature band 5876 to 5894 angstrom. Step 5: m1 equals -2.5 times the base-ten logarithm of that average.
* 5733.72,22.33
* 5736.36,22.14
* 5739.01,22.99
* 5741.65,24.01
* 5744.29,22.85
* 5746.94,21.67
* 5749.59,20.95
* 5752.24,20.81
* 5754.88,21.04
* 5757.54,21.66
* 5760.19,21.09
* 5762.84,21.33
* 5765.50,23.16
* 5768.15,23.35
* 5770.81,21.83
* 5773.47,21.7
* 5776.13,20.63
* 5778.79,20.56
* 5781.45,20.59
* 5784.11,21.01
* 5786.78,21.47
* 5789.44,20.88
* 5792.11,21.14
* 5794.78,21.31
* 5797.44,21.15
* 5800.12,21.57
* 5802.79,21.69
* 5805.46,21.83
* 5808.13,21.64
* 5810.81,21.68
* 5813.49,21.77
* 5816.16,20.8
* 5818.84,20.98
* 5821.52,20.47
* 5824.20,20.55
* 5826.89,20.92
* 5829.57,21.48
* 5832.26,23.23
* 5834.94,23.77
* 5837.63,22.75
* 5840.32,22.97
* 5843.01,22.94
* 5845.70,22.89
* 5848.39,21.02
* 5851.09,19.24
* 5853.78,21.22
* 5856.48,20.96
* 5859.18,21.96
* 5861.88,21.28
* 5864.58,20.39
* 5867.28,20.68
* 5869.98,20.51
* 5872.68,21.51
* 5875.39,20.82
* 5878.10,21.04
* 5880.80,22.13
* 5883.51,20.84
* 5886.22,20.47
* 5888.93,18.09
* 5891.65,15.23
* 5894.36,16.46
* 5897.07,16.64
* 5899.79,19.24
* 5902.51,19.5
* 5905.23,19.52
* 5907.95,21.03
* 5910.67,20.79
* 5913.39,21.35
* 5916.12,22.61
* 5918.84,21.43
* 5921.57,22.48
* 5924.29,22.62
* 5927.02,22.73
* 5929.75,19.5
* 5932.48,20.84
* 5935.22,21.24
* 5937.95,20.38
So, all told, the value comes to 0.10 mag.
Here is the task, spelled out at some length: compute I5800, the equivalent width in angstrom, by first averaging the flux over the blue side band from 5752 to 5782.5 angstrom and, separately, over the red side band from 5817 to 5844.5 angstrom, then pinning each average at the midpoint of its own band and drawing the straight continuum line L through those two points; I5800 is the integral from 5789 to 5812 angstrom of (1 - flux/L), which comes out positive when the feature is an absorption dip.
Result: 0.3 angstrom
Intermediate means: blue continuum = 21.5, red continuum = 22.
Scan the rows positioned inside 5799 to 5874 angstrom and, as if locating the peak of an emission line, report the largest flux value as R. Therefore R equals 23.77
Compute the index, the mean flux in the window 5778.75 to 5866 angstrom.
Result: 21.5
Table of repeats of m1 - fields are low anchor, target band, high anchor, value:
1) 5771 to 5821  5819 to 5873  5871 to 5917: -0.05 mag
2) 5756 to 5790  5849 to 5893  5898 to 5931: 0.04 mag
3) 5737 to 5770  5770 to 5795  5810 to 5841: 0.04 mag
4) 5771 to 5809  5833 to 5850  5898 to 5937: -0.08 mag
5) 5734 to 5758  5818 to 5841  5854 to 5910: -0.06 mag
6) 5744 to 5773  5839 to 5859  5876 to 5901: -0.10 mag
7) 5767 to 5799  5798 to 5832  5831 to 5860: 0.02 mag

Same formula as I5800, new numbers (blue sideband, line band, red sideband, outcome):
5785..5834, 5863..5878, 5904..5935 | 0.4 angstrom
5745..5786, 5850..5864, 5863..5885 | 0.1 angstrom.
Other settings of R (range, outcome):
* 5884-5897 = 20.47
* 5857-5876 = 21.96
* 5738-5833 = 24.01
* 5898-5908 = 21.03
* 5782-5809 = 21.83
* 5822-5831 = 21.48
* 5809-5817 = 21.77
